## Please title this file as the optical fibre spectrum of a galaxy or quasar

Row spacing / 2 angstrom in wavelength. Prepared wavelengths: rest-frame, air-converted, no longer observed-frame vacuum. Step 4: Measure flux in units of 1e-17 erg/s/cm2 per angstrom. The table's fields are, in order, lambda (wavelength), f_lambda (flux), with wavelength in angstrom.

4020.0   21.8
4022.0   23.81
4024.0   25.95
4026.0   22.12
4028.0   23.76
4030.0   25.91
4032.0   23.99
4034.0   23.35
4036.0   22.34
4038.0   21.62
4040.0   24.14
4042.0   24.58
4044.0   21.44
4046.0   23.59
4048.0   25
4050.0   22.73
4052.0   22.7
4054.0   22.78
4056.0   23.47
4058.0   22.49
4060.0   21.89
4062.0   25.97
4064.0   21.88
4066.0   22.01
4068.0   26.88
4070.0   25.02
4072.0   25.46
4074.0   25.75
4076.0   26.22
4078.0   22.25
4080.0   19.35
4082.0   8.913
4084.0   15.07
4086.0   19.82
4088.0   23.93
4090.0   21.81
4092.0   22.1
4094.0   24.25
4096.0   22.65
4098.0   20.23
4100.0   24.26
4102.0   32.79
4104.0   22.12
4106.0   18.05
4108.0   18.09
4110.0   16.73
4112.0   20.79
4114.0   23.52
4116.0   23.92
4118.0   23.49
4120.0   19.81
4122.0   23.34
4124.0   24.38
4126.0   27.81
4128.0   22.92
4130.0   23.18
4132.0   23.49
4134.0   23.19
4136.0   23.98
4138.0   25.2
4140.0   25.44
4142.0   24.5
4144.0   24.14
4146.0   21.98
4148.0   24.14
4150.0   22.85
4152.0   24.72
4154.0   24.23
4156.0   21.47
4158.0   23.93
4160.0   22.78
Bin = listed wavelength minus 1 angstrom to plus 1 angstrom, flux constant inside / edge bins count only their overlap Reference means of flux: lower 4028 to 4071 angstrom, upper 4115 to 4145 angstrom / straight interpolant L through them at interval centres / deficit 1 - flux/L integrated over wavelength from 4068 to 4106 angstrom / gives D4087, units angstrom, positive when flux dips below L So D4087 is 2.19 angstrom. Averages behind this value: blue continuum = 23.5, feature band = 22.3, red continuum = 23.9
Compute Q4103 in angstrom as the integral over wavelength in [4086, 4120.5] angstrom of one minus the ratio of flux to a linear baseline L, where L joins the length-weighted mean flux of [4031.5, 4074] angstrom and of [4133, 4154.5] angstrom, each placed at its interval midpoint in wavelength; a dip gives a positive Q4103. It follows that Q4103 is 2.3 angstrom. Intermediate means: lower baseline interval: 23.5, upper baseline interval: 24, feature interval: 22.2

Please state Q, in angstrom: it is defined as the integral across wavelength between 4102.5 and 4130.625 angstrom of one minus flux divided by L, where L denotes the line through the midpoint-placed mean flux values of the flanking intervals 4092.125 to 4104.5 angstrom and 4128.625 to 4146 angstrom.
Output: 2.3 angstrom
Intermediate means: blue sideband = 24.3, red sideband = 24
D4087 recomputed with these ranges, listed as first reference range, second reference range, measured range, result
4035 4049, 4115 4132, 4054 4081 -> -0.41 angstrom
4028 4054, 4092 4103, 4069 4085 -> 2.08 angstrom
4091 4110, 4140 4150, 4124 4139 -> -0.58 angstrom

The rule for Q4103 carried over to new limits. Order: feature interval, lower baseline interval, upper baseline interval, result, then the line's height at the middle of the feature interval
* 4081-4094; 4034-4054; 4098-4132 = 2.19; 22.9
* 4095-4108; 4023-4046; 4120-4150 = 0.47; 23.8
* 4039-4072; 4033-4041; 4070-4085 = -2.60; 21.9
